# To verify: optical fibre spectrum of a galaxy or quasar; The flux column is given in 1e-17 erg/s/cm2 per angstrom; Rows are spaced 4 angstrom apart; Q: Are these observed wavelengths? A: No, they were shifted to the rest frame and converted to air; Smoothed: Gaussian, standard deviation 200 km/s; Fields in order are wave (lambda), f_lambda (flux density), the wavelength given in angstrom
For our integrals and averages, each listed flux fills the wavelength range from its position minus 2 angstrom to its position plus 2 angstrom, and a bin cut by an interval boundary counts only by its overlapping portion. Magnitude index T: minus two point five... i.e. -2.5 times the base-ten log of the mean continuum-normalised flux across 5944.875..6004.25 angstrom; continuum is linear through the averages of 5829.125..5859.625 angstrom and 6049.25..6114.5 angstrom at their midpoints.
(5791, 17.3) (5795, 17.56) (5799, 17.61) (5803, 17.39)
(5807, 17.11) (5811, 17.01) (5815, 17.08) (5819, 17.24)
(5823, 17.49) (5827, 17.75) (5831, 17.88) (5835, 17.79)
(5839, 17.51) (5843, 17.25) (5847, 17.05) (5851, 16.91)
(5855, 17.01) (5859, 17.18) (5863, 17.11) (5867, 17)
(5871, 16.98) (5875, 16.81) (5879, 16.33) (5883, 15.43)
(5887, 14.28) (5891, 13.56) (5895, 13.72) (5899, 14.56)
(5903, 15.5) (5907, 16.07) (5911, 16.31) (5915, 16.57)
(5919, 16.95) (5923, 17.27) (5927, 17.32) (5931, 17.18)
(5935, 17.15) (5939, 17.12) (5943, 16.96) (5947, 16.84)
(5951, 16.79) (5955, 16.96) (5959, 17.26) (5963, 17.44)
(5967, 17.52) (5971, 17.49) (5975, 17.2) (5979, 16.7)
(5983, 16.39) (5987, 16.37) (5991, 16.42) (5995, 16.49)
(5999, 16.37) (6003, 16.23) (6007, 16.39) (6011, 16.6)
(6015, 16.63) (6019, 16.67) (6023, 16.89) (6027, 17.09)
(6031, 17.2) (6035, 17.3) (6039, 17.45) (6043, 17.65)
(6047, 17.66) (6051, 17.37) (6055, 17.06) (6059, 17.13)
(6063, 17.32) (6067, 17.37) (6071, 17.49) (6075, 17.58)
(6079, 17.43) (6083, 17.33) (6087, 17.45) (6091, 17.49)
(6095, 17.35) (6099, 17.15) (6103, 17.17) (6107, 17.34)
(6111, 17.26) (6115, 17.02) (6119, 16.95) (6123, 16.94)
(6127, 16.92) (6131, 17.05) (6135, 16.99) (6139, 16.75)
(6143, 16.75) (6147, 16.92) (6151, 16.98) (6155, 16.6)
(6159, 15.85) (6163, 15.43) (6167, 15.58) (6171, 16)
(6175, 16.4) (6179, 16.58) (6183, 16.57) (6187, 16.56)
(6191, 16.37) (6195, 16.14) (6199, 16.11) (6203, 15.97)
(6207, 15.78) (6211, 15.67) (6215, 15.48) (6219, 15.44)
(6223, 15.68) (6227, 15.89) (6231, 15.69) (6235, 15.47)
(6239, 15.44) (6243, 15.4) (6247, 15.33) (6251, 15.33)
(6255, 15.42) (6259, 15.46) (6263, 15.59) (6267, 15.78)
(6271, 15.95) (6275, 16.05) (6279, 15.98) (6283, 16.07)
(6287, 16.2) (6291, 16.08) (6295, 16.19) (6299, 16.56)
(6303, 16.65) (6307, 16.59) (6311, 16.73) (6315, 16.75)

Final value 0.031 mag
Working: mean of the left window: 17.3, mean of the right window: 17.3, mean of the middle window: 16.8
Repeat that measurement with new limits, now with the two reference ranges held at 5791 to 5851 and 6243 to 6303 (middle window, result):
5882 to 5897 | 0.21 mag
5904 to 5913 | 0.06 mag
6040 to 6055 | -0.05 mag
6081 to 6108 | -0.06 mag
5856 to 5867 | 0.01 mag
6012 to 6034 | -0.01 mag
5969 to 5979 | -0.02 mag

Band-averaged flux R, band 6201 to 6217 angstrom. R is 15.7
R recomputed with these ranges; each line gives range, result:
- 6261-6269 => 15.7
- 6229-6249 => 15.5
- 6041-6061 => 17.4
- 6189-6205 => 16.1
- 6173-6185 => 16.5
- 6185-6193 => 16.5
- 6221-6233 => 15.8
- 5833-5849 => 17.4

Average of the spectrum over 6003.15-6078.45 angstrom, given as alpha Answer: 17.1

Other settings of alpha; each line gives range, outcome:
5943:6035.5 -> 16.8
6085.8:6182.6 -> 16.8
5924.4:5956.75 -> 17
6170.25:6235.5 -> 16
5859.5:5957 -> 16.3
